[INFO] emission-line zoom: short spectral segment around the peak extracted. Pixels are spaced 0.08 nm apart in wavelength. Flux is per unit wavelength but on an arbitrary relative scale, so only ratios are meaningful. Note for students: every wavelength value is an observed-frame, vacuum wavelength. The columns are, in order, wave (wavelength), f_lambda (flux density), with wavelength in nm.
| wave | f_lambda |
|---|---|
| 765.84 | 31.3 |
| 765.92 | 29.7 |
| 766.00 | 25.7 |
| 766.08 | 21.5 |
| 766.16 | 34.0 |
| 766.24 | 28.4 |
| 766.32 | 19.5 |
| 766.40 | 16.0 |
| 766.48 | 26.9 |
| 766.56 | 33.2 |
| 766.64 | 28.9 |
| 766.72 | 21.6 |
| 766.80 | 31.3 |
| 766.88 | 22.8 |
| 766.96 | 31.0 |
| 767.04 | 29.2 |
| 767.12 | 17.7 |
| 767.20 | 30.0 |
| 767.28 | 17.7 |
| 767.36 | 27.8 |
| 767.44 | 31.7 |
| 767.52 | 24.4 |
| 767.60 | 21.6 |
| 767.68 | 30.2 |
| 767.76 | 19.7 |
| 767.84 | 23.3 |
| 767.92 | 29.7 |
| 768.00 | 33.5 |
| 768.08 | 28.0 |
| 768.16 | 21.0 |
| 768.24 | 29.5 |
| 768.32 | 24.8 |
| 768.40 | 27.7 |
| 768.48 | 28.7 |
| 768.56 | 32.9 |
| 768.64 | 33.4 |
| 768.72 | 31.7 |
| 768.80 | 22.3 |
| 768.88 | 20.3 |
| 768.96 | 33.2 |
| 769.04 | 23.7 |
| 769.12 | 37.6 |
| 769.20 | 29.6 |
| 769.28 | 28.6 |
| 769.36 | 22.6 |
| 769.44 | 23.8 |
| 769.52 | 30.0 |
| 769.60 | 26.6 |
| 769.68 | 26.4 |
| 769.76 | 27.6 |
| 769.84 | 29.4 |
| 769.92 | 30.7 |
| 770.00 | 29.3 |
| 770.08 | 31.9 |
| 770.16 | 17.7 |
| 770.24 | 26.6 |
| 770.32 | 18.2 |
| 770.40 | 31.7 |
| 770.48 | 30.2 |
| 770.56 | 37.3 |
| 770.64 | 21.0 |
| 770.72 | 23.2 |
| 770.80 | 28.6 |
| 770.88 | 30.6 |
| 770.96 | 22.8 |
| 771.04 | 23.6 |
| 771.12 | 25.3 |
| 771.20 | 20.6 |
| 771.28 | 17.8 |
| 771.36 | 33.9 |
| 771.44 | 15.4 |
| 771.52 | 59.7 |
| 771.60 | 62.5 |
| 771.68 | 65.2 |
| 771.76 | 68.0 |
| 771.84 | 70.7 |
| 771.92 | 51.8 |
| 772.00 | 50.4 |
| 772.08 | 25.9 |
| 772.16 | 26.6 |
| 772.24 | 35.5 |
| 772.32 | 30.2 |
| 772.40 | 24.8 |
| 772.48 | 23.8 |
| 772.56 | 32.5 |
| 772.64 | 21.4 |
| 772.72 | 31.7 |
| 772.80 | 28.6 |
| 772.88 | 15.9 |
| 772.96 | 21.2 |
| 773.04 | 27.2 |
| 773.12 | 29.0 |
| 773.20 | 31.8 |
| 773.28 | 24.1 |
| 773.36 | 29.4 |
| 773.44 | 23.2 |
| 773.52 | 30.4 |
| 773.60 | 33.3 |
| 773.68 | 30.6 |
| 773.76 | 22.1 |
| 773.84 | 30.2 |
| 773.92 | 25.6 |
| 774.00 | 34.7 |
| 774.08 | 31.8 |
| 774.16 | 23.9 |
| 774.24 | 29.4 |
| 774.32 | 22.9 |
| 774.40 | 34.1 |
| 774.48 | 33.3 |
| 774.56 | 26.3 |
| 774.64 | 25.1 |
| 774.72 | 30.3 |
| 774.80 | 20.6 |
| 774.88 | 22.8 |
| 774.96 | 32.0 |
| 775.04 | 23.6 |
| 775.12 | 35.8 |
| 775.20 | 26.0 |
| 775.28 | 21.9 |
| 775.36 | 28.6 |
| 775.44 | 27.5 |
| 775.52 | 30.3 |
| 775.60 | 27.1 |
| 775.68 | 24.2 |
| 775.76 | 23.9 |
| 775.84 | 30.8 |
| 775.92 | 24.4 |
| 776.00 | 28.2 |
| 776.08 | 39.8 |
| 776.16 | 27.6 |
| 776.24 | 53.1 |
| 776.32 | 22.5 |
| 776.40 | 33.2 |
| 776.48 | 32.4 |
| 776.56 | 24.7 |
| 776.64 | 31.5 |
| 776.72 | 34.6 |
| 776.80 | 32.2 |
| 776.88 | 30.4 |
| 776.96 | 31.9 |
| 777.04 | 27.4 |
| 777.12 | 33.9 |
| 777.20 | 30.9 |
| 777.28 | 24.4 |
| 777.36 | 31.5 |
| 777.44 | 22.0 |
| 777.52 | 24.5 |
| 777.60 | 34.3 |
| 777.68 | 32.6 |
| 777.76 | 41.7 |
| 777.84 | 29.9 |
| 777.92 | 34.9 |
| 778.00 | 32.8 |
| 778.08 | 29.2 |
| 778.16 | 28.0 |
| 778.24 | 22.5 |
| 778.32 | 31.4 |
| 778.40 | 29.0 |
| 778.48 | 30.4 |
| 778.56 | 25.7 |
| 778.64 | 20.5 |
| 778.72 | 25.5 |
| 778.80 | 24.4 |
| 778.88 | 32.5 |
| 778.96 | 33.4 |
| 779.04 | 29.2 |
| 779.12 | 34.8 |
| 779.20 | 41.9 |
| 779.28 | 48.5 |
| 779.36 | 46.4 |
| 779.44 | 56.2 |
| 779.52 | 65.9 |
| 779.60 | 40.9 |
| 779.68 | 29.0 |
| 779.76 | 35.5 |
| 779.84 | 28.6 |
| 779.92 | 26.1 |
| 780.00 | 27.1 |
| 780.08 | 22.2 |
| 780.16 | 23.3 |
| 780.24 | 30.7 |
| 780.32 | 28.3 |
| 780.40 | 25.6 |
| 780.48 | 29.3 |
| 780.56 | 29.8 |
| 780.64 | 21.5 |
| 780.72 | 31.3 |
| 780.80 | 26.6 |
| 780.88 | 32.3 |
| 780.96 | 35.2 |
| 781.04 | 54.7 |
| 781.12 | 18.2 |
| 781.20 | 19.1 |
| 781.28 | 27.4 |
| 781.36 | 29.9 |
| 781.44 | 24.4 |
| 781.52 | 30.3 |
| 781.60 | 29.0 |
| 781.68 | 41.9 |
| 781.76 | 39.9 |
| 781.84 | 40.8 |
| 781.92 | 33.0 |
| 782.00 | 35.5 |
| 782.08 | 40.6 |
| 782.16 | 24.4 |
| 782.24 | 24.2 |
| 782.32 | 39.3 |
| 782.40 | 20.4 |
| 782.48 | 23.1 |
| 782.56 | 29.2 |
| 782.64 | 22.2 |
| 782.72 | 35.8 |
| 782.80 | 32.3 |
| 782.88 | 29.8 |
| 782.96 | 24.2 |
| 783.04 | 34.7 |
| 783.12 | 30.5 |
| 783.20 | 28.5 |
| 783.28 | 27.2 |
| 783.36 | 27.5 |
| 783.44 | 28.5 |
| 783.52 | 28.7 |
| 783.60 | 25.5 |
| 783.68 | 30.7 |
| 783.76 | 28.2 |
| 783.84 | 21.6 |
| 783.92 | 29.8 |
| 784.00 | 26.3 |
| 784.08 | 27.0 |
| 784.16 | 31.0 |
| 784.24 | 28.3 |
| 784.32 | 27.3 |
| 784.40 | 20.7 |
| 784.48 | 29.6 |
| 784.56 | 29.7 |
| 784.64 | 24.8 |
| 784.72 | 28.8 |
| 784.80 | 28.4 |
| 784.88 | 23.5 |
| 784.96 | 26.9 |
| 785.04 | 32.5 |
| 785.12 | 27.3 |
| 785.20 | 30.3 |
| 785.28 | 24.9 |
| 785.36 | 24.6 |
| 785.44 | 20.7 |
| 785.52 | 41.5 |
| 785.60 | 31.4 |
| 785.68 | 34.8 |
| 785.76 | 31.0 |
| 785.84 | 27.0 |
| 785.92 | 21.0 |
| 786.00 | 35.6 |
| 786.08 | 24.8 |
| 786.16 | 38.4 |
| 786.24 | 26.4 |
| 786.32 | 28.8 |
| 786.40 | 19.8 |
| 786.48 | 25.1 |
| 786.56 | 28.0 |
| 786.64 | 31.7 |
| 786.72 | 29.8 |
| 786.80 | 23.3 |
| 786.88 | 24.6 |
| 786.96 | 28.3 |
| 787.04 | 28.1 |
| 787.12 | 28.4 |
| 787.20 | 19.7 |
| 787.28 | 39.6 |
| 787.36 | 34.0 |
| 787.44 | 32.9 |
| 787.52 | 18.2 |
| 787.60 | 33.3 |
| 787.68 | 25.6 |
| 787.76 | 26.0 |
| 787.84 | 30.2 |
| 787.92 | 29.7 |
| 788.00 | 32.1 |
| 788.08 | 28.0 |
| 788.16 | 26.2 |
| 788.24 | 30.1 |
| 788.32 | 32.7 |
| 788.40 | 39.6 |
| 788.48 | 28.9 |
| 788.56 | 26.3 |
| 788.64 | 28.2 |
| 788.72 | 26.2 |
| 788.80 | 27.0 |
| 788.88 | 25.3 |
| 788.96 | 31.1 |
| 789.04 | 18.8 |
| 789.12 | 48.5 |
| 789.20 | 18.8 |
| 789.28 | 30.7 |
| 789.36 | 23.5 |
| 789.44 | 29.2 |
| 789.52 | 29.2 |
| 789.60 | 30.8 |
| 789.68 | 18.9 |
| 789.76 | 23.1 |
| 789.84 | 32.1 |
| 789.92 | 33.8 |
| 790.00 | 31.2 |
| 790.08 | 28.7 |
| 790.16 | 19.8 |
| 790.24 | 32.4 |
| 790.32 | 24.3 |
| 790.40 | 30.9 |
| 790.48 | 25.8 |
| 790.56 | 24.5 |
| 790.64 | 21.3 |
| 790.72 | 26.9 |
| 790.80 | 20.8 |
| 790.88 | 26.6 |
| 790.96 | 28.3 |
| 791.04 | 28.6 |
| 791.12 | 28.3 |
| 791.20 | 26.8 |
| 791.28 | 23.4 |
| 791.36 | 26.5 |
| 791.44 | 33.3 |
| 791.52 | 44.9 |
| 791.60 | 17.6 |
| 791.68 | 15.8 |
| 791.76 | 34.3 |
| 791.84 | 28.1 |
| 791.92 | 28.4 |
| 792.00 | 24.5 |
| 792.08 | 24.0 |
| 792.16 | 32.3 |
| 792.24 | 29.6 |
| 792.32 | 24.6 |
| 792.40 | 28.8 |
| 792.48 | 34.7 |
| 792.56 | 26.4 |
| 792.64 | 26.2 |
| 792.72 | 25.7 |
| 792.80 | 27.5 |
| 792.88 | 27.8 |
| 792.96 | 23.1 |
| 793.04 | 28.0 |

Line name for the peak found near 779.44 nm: H-alpha 6563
